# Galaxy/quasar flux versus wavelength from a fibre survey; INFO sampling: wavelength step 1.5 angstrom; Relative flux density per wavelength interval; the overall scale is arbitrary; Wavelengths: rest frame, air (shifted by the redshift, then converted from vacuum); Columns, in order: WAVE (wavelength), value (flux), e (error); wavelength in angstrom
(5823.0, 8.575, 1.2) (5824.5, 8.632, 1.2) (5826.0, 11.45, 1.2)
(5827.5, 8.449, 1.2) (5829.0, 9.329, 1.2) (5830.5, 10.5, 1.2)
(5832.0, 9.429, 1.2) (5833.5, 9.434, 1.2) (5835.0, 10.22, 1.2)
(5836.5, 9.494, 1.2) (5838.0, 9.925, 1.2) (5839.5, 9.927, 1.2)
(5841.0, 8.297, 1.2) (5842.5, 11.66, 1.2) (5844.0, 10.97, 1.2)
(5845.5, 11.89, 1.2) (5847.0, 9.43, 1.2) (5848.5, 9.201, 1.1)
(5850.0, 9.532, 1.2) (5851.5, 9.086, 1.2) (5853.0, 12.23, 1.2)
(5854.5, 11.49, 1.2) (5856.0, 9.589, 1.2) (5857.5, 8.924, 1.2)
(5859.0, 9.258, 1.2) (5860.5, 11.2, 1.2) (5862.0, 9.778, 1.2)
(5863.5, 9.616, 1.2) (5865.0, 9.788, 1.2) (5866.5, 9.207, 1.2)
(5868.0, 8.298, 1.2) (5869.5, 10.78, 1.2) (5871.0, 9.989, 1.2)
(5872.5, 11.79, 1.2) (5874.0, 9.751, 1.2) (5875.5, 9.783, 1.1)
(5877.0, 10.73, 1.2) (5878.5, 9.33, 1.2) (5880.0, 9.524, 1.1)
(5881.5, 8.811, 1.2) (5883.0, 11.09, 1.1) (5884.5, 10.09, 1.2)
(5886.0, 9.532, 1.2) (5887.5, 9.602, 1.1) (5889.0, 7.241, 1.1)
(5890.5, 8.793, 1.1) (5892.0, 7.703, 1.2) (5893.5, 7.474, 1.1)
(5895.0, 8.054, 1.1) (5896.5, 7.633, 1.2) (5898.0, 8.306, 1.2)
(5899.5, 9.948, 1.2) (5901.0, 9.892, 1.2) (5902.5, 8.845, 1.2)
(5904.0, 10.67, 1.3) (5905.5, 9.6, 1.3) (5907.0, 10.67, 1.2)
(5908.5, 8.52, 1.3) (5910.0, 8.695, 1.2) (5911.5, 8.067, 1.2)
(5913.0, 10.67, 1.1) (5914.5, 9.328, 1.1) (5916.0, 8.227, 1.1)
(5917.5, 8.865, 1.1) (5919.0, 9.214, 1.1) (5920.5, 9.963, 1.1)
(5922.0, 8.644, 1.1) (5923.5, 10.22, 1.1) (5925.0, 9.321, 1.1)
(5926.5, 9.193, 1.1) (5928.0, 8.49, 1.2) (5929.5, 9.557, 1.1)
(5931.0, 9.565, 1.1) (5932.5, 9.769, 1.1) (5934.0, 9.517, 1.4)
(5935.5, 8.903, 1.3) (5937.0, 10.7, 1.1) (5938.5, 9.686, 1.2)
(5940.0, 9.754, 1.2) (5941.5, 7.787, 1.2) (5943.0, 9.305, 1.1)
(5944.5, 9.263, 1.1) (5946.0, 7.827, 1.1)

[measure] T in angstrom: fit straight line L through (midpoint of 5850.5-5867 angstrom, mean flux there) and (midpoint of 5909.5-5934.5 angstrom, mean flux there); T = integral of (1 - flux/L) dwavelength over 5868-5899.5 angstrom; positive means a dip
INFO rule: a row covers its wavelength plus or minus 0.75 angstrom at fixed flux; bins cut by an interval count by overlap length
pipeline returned 1.4 angstrom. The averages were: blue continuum 10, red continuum 9.26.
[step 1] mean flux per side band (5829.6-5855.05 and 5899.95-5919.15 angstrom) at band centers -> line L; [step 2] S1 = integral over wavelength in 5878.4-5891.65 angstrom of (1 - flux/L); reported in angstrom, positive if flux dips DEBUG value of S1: 0.5 angstrom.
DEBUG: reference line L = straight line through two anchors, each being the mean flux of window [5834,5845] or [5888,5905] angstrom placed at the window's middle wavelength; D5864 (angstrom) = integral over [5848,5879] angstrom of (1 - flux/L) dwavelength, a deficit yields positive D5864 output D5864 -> -1.7 angstrom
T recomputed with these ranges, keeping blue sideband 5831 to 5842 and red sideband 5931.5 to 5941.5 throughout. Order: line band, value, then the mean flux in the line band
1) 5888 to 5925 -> 2.3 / 8.98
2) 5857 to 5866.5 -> -0.1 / 9.74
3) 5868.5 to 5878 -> -0.8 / 10.4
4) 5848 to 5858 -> -0.5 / 10.1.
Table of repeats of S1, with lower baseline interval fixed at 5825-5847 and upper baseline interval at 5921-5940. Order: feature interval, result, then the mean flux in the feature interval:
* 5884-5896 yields 1.49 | 8.51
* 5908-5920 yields 0.75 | 8.98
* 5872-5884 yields -0.34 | 10.1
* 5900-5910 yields 0.00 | 9.63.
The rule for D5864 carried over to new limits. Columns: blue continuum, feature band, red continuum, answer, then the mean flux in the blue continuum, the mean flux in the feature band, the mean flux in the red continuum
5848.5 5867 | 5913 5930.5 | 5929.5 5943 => 0.54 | 9.95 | 9.25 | 9.46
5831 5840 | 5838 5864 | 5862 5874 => -0.78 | 9.75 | 10.1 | 9.9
